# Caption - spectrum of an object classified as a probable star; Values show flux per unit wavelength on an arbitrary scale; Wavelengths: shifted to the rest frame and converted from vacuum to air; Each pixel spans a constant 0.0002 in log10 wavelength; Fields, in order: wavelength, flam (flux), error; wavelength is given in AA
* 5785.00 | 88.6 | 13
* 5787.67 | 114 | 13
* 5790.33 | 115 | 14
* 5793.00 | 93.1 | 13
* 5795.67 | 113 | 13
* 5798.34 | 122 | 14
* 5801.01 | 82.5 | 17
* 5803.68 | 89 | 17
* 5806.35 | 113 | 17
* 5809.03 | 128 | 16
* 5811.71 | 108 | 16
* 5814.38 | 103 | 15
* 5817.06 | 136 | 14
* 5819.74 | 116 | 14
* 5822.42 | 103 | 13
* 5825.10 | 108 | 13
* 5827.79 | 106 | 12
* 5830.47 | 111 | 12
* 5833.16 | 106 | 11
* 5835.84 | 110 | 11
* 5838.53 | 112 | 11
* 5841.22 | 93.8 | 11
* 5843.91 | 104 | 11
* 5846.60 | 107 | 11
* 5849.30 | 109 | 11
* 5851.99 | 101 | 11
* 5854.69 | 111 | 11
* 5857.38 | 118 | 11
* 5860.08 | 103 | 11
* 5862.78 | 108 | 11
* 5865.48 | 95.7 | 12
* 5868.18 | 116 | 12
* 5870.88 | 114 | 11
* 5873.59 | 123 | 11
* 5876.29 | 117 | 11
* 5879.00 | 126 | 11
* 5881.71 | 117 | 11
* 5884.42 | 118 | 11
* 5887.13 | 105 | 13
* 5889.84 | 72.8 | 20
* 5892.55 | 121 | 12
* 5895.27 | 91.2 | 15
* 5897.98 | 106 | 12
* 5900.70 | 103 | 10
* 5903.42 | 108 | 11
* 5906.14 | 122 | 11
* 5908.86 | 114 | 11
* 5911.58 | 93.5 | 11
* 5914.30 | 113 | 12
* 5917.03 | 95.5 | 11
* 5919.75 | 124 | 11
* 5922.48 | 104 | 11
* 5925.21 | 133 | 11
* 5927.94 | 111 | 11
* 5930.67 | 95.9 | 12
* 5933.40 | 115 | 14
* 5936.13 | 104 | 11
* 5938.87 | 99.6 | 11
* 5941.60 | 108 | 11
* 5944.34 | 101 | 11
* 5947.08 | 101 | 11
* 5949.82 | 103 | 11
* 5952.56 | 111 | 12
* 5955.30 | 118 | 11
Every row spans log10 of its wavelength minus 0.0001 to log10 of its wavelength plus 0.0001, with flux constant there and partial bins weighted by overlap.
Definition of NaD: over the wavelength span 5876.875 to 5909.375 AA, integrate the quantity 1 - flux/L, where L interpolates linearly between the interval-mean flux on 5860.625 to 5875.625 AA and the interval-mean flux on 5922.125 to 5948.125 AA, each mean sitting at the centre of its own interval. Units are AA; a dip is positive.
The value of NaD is 0.3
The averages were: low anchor 111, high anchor 107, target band 109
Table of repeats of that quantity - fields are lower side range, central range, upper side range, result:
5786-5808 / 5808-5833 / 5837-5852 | -1.8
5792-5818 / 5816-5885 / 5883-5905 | -3.3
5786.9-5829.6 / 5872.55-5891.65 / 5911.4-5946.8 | -0.5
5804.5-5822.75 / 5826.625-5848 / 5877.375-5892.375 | 1.3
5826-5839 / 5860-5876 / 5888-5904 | -1.1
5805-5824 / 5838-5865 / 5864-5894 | 1.6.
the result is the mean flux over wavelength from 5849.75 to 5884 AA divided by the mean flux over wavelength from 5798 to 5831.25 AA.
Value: 1.0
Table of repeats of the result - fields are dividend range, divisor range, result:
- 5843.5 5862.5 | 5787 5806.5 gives 1.03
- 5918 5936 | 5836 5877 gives 1.04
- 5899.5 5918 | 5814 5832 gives 0.96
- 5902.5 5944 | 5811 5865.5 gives 1.01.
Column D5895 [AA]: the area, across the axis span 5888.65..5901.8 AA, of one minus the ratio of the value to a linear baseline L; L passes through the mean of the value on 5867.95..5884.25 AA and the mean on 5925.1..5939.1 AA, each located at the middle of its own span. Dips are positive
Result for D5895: 1.86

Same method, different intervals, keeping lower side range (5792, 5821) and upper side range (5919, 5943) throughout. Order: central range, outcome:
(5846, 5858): 0.1 AA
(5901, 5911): -0.2 AA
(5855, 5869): 0.2 AA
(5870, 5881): -1.0 AA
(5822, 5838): 0.3 AA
